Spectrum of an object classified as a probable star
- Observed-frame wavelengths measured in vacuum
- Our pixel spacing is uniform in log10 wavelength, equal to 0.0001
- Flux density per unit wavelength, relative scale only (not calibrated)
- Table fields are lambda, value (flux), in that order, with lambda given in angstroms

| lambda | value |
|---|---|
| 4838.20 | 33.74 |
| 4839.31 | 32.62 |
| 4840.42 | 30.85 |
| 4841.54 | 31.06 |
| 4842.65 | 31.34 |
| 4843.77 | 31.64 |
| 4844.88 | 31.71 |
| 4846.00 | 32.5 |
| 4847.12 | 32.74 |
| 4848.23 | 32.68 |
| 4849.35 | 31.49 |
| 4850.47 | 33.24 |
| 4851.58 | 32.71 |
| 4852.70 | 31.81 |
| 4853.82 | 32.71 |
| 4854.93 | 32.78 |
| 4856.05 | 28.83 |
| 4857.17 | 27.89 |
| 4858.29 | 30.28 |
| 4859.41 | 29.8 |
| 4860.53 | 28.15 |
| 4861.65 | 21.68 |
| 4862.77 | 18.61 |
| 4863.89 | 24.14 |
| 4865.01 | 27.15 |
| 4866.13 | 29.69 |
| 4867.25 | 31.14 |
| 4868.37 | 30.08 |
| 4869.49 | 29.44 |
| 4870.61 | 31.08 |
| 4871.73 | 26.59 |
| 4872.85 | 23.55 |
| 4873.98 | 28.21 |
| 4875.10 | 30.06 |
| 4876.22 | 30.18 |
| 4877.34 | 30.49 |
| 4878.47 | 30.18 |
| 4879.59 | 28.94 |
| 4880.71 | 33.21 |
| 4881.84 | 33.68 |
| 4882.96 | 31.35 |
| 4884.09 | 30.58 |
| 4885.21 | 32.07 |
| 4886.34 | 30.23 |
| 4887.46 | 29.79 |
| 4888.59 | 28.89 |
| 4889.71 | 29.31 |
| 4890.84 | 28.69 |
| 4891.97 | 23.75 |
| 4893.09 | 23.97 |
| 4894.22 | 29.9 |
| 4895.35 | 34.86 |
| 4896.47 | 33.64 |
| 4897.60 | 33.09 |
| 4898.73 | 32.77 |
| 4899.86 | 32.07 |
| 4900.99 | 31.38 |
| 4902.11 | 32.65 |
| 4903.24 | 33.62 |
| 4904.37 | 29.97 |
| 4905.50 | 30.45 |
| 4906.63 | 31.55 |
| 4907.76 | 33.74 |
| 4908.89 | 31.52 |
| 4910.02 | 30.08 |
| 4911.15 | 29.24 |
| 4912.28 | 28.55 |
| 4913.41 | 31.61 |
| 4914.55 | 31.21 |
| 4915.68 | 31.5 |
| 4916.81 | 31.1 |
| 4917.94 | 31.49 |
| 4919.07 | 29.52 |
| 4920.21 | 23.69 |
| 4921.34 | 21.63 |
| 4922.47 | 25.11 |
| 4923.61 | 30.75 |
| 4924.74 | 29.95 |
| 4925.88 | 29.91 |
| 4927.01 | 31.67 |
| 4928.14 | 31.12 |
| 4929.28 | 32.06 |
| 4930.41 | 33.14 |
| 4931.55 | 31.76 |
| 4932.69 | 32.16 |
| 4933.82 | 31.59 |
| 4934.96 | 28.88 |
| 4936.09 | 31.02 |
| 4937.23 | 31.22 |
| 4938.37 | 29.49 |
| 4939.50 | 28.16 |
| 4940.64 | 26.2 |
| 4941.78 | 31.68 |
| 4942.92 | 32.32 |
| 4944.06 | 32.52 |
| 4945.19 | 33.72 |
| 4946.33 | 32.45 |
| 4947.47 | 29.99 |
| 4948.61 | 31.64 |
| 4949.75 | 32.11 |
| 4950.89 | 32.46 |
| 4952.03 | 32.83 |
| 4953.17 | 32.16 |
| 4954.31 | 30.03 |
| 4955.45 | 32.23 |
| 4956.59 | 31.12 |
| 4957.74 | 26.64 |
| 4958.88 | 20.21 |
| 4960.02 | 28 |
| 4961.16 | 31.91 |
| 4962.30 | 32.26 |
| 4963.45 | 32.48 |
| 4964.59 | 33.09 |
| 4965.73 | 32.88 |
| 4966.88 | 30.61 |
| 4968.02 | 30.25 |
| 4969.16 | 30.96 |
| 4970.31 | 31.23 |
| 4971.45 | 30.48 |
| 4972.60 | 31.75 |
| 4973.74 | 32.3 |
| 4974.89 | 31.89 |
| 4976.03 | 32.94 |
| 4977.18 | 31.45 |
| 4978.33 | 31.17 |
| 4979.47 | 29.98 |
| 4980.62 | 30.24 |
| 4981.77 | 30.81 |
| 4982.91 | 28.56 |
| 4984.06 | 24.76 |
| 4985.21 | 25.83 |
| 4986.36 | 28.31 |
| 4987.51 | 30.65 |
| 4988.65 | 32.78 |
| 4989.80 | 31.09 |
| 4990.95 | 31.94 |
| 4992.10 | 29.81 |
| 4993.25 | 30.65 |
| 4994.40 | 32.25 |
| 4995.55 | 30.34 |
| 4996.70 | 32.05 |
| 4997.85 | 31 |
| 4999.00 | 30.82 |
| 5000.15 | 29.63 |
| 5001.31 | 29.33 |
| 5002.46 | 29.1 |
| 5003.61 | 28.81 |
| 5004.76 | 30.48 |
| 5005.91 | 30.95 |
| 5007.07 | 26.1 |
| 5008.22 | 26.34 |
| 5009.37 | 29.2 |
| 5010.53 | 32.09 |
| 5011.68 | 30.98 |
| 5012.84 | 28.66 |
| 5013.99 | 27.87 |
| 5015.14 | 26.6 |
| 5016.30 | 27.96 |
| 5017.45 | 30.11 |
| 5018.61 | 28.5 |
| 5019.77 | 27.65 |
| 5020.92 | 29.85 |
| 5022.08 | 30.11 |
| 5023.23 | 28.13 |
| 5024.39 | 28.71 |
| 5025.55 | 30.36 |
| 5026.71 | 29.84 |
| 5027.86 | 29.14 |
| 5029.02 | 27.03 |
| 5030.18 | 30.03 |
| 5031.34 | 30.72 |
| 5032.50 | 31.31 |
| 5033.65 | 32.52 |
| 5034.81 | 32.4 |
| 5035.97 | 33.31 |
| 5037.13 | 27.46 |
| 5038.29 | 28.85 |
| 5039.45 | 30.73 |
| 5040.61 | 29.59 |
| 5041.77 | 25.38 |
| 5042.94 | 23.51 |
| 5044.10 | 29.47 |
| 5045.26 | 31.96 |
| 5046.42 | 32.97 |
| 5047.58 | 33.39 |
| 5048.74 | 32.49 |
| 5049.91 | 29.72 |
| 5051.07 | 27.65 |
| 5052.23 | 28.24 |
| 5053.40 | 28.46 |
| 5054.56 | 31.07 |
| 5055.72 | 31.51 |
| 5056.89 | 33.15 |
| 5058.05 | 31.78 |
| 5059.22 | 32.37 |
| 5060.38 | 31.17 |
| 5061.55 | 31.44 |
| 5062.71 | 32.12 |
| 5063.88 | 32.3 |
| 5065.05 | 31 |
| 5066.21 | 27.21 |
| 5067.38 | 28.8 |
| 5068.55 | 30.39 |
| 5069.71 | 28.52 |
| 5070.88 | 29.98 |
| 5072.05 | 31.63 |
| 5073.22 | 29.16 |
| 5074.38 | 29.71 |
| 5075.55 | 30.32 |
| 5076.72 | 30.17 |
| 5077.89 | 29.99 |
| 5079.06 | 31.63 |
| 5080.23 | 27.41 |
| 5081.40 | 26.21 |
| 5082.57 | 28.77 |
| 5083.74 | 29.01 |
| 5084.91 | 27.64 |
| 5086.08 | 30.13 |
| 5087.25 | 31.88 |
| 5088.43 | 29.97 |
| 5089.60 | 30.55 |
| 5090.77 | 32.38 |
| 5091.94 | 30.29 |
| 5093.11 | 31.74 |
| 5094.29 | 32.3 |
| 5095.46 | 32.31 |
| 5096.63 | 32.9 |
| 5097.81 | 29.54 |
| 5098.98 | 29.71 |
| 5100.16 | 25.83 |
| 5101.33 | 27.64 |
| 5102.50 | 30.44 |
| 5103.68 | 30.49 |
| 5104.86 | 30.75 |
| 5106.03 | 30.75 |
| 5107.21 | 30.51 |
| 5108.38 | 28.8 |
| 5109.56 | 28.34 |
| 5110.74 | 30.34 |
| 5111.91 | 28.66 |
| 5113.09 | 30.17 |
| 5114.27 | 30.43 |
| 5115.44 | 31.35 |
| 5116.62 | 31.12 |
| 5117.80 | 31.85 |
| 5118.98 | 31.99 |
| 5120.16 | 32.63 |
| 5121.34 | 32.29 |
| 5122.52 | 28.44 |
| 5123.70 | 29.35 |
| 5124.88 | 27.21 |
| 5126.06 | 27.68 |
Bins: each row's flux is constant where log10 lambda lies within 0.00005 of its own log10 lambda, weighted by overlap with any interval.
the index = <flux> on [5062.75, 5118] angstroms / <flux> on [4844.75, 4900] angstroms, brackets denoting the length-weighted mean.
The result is 1.0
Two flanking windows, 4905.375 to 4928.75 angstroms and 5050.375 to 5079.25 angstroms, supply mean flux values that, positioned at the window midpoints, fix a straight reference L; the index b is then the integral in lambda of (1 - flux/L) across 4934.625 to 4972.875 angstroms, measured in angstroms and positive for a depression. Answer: -1.0 angstroms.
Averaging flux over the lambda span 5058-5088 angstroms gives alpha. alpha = 30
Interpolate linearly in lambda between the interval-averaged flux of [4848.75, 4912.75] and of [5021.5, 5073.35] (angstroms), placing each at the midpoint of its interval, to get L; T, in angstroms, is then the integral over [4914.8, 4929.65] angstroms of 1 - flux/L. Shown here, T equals 0.4 angstroms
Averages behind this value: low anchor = 29.9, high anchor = 30.2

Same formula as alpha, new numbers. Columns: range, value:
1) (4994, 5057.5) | 29.7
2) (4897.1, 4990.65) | 30.6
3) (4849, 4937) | 30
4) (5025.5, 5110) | 30.1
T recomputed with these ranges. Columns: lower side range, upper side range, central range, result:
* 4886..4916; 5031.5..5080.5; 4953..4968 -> 0.15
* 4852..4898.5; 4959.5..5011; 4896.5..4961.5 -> -1.53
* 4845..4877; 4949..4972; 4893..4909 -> -1.10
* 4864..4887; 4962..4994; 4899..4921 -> -0.44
